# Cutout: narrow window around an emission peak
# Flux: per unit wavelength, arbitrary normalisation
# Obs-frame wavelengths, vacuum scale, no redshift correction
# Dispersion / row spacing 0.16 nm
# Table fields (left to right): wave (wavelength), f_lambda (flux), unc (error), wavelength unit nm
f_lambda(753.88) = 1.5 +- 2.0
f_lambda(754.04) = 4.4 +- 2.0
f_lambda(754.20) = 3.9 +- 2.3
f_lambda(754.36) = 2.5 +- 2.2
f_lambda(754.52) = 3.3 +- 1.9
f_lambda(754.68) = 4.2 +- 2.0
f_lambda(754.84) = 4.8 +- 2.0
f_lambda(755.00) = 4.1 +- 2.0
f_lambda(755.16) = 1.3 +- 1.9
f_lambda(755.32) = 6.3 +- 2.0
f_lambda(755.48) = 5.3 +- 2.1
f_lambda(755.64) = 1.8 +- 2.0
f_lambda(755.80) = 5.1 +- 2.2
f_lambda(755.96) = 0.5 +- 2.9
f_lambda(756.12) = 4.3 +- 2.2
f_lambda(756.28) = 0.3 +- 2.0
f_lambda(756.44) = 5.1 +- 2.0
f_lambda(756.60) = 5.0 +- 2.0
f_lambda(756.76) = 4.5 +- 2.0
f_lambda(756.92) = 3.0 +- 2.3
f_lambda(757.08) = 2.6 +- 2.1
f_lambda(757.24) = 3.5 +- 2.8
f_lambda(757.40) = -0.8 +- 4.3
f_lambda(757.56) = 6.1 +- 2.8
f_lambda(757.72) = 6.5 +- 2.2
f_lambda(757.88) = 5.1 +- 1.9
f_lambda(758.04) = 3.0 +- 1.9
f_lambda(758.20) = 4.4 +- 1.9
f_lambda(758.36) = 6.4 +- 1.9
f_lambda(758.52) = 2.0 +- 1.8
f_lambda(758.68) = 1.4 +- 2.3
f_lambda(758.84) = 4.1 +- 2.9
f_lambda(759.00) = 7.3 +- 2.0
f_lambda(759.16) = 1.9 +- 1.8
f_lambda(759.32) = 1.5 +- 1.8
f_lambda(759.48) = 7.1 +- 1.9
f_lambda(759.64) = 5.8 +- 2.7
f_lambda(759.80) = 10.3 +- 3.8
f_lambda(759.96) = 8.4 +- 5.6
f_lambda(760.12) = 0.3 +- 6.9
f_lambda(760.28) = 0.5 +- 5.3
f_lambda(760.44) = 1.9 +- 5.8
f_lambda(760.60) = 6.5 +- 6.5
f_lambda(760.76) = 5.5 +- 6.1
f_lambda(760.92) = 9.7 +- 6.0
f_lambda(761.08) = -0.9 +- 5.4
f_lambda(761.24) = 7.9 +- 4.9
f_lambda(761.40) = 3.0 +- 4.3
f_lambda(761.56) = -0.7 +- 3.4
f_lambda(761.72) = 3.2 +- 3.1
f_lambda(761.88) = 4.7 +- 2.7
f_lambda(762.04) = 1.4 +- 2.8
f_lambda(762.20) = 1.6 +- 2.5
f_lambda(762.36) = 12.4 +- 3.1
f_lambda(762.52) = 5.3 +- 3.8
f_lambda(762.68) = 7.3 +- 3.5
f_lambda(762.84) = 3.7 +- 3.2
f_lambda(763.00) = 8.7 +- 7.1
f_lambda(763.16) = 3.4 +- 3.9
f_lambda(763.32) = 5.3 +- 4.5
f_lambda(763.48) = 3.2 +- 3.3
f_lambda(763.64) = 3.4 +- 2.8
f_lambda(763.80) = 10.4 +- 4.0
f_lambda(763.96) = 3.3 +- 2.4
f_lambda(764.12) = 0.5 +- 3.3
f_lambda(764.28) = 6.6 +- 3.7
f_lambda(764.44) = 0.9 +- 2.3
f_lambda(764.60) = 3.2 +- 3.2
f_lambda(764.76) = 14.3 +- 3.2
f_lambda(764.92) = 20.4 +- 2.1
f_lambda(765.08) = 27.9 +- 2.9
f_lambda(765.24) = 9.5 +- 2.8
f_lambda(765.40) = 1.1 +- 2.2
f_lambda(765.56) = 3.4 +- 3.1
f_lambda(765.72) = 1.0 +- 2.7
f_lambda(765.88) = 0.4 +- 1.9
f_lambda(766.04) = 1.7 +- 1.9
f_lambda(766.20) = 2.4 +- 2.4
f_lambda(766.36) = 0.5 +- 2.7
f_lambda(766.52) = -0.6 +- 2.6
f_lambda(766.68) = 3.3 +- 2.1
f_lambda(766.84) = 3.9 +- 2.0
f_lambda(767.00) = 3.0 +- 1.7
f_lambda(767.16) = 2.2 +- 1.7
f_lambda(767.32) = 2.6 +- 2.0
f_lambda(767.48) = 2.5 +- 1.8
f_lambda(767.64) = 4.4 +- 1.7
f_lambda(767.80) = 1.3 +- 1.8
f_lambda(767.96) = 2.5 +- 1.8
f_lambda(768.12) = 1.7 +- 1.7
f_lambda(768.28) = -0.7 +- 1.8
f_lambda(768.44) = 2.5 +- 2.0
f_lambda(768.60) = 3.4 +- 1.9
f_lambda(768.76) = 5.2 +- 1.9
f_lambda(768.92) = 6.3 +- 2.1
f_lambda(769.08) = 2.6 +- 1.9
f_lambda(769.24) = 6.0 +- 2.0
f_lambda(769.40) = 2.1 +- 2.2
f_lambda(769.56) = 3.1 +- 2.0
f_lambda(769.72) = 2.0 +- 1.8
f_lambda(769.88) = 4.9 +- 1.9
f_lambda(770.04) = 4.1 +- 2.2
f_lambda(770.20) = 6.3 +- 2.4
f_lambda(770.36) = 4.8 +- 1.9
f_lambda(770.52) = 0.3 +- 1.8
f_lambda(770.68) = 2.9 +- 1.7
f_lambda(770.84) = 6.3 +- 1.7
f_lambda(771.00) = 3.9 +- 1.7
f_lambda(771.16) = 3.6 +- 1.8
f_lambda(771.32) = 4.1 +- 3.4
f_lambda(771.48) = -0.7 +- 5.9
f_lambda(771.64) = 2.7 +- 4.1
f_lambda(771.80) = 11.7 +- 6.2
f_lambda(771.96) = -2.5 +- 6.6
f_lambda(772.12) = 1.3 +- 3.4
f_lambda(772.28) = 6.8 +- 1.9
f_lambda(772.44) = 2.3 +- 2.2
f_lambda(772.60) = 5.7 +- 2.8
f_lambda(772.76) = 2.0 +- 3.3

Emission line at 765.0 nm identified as H-gamma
